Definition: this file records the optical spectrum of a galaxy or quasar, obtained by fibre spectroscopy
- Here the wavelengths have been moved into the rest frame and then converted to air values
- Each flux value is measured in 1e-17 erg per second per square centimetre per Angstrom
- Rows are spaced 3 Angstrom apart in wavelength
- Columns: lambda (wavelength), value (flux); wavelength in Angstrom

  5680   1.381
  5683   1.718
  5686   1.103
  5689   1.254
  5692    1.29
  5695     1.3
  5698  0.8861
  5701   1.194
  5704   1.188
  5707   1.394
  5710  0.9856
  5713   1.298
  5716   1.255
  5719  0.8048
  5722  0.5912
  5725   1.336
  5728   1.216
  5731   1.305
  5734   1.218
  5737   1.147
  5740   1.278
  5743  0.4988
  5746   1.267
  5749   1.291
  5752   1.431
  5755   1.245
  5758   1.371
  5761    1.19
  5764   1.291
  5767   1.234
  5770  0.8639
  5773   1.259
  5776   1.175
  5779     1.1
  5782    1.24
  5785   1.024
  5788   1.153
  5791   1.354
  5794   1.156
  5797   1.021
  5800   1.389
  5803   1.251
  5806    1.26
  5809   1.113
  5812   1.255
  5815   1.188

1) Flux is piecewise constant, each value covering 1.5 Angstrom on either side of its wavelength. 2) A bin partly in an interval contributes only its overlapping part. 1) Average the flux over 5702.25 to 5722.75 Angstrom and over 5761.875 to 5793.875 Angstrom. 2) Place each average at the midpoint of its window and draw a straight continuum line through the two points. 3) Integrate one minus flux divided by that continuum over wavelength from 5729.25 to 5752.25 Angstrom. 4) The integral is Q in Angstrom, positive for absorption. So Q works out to -0.8 Angstrom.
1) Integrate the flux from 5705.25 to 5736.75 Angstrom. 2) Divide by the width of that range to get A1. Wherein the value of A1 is 1.14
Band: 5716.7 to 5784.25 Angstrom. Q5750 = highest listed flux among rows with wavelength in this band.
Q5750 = 1.431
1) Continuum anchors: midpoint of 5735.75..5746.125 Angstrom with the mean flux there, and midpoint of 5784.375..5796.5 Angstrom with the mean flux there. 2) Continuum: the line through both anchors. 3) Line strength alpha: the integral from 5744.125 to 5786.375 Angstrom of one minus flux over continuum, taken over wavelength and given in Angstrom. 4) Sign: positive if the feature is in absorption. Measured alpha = -4.61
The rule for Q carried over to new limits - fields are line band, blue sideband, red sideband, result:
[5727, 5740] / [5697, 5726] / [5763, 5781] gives -1.3 Angstrom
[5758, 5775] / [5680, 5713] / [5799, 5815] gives 0.8 Angstrom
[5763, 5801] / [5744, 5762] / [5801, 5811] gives 2.3 Angstrom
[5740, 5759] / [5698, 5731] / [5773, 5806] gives -0.5 Angstrom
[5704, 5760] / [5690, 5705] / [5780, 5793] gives 0.7 Angstrom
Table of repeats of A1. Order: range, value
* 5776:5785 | 1.15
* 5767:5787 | 1.12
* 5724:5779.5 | 1.2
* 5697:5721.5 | 1.11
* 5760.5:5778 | 1.17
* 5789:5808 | 1.23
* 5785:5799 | 1.16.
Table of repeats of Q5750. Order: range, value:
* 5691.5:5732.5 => 1.394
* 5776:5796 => 1.354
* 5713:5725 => 1.336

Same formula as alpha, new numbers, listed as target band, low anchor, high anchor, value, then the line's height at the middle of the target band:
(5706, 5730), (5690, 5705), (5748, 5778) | 1.7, 1.19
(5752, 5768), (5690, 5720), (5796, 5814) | -1.2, 1.2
